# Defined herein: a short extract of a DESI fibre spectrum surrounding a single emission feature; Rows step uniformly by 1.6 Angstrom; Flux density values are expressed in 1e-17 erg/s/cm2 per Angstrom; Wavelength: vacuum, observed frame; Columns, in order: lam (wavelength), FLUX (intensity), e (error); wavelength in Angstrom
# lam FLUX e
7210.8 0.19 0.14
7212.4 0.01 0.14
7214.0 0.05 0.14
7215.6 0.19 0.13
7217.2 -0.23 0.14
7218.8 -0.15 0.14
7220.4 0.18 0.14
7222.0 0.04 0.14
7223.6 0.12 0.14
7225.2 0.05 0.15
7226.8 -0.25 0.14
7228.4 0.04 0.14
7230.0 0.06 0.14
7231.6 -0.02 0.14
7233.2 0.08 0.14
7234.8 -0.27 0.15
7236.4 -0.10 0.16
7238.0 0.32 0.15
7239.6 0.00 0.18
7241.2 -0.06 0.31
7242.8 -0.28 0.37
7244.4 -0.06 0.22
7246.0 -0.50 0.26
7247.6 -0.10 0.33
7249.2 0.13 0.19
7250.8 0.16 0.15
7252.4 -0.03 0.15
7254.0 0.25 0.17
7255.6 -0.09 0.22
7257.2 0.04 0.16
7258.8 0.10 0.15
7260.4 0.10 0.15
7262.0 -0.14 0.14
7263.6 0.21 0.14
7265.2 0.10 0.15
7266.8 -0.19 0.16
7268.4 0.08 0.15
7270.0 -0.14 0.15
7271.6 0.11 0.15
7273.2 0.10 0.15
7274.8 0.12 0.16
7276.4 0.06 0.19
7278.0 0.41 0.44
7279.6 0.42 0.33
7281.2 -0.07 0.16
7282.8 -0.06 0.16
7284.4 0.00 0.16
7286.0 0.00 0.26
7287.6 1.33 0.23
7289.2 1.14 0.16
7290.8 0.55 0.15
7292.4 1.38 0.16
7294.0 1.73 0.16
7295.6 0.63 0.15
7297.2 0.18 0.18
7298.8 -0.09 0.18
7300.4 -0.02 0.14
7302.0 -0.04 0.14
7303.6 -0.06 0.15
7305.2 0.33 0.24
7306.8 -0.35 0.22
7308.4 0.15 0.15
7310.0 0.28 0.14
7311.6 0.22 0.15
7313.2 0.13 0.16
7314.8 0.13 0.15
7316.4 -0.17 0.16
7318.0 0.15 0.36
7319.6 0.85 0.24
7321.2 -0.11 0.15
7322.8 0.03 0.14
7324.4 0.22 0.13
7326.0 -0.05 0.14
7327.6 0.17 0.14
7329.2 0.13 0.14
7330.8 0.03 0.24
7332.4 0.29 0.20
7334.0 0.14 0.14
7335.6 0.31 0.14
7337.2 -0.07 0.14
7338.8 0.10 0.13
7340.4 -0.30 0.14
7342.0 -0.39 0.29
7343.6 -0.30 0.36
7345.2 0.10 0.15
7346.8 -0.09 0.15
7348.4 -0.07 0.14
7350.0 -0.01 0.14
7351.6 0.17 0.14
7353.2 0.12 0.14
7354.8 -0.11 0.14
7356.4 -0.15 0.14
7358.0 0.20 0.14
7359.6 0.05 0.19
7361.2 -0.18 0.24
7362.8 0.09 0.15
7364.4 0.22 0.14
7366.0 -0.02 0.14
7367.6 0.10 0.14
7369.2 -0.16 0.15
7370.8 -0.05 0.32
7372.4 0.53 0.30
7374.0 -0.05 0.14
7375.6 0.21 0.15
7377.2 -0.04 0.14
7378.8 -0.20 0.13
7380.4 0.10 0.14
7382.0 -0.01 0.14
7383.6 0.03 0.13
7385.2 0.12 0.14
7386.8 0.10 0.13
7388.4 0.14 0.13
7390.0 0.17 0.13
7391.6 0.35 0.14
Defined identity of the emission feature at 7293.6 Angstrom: [O II]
